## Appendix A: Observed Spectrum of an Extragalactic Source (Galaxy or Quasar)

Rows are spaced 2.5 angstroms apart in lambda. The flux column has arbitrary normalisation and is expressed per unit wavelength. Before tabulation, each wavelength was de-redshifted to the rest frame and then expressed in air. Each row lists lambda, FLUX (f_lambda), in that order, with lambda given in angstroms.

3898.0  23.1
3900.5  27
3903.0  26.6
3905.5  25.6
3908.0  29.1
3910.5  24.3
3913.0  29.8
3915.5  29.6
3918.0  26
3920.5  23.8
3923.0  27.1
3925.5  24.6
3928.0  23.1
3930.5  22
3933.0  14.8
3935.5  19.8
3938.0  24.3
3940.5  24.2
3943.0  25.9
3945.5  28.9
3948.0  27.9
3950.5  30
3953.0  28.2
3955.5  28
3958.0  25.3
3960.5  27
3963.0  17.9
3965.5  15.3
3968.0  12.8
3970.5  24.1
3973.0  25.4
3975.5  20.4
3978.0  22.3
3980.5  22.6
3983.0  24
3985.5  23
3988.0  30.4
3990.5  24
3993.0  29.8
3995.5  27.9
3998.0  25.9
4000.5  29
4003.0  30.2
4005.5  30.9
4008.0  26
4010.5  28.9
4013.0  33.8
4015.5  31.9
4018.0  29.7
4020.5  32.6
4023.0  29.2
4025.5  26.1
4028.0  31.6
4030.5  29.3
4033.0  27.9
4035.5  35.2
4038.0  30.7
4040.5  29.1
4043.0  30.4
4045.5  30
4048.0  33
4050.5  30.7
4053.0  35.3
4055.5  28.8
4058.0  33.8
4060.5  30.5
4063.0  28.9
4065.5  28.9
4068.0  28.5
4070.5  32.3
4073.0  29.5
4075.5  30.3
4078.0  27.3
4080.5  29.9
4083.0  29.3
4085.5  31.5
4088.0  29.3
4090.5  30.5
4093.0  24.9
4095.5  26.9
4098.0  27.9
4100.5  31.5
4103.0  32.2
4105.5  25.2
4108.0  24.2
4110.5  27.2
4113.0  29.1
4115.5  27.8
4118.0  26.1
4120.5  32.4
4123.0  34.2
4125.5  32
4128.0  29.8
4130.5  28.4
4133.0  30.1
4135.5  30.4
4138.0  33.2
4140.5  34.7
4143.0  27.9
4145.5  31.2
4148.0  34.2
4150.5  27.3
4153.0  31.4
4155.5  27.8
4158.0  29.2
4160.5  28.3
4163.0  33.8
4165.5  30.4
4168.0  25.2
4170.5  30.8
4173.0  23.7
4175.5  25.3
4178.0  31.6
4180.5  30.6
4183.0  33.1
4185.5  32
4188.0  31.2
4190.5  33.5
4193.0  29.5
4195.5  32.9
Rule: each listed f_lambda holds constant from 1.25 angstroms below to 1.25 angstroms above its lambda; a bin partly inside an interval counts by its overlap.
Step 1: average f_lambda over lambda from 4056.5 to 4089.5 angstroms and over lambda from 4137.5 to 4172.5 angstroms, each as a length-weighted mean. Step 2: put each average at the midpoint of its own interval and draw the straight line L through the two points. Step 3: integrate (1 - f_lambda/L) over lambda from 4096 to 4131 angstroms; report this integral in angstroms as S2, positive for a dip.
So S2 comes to 1.1 angstroms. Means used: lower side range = 30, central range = 29.1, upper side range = 30.2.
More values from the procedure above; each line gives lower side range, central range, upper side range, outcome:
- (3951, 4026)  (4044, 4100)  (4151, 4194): -4.3 angstroms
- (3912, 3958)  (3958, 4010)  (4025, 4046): 6.1 angstroms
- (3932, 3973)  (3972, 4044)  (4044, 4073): -2.0 angstroms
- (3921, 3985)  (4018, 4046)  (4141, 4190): -4.7 angstroms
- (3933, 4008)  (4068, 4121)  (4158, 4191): -1.7 angstroms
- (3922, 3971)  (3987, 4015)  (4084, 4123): -3.9 angstroms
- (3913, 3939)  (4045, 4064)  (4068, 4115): -2.6 angstroms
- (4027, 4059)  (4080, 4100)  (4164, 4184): 1.0 angstroms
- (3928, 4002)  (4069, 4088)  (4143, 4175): -1.9 angstroms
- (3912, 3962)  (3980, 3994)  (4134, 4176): 0.4 angstroms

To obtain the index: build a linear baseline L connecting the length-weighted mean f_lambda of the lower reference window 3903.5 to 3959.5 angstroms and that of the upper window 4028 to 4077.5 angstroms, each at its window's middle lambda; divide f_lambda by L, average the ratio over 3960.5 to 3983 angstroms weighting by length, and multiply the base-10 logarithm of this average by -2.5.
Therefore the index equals 0.30 mag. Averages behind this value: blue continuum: 25.6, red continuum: 30.7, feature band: 20.7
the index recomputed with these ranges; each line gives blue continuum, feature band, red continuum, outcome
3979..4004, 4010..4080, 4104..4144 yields -0.10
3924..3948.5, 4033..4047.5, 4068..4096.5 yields -0.12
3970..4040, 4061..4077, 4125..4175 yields -0.03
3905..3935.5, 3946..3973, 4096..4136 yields 0.08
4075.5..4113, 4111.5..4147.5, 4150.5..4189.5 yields -0.06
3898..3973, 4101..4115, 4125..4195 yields 0.04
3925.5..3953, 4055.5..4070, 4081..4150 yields -0.08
